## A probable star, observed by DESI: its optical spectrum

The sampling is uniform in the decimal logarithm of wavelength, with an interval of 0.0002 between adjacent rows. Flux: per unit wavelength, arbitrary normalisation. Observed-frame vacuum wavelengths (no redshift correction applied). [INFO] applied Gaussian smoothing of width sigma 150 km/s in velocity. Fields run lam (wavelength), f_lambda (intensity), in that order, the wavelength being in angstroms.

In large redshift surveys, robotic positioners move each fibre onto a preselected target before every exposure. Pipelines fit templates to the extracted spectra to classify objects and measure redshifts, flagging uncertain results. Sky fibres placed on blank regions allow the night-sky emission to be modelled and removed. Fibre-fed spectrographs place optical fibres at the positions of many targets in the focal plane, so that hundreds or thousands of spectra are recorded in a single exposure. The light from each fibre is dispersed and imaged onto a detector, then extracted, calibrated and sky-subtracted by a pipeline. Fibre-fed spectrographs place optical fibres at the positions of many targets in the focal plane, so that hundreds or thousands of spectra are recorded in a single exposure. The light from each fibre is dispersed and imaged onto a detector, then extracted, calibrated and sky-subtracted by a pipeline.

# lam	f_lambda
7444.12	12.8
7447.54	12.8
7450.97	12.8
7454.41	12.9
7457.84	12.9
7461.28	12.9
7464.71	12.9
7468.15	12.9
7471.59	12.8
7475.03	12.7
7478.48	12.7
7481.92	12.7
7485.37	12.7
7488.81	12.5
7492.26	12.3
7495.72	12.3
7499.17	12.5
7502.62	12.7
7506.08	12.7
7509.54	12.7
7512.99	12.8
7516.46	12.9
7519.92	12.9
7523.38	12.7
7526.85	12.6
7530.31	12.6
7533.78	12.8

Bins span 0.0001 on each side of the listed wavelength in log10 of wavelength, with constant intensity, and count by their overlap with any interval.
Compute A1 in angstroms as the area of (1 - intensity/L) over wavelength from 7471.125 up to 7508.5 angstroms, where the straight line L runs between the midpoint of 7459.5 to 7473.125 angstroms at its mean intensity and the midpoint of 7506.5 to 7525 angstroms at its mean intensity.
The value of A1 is 0.7 angstroms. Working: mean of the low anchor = 12.9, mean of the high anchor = 12.8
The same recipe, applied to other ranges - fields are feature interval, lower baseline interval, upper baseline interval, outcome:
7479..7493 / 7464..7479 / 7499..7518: 0.2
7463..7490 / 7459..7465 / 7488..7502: -0.1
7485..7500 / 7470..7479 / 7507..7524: 0.4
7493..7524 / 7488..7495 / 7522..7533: -0.5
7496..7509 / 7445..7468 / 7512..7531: 0.2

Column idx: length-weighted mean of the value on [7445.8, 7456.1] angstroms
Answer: 12.8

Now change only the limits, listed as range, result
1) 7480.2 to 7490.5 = 12.6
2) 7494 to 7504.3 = 12.5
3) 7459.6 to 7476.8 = 12.8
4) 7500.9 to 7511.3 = 12.7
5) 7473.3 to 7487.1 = 12.7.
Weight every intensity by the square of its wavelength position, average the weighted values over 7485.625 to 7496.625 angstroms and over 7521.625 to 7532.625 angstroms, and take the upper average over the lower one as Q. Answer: 1.0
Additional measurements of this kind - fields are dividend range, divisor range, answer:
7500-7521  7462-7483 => 1.01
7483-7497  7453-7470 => 0.97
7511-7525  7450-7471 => 1.01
